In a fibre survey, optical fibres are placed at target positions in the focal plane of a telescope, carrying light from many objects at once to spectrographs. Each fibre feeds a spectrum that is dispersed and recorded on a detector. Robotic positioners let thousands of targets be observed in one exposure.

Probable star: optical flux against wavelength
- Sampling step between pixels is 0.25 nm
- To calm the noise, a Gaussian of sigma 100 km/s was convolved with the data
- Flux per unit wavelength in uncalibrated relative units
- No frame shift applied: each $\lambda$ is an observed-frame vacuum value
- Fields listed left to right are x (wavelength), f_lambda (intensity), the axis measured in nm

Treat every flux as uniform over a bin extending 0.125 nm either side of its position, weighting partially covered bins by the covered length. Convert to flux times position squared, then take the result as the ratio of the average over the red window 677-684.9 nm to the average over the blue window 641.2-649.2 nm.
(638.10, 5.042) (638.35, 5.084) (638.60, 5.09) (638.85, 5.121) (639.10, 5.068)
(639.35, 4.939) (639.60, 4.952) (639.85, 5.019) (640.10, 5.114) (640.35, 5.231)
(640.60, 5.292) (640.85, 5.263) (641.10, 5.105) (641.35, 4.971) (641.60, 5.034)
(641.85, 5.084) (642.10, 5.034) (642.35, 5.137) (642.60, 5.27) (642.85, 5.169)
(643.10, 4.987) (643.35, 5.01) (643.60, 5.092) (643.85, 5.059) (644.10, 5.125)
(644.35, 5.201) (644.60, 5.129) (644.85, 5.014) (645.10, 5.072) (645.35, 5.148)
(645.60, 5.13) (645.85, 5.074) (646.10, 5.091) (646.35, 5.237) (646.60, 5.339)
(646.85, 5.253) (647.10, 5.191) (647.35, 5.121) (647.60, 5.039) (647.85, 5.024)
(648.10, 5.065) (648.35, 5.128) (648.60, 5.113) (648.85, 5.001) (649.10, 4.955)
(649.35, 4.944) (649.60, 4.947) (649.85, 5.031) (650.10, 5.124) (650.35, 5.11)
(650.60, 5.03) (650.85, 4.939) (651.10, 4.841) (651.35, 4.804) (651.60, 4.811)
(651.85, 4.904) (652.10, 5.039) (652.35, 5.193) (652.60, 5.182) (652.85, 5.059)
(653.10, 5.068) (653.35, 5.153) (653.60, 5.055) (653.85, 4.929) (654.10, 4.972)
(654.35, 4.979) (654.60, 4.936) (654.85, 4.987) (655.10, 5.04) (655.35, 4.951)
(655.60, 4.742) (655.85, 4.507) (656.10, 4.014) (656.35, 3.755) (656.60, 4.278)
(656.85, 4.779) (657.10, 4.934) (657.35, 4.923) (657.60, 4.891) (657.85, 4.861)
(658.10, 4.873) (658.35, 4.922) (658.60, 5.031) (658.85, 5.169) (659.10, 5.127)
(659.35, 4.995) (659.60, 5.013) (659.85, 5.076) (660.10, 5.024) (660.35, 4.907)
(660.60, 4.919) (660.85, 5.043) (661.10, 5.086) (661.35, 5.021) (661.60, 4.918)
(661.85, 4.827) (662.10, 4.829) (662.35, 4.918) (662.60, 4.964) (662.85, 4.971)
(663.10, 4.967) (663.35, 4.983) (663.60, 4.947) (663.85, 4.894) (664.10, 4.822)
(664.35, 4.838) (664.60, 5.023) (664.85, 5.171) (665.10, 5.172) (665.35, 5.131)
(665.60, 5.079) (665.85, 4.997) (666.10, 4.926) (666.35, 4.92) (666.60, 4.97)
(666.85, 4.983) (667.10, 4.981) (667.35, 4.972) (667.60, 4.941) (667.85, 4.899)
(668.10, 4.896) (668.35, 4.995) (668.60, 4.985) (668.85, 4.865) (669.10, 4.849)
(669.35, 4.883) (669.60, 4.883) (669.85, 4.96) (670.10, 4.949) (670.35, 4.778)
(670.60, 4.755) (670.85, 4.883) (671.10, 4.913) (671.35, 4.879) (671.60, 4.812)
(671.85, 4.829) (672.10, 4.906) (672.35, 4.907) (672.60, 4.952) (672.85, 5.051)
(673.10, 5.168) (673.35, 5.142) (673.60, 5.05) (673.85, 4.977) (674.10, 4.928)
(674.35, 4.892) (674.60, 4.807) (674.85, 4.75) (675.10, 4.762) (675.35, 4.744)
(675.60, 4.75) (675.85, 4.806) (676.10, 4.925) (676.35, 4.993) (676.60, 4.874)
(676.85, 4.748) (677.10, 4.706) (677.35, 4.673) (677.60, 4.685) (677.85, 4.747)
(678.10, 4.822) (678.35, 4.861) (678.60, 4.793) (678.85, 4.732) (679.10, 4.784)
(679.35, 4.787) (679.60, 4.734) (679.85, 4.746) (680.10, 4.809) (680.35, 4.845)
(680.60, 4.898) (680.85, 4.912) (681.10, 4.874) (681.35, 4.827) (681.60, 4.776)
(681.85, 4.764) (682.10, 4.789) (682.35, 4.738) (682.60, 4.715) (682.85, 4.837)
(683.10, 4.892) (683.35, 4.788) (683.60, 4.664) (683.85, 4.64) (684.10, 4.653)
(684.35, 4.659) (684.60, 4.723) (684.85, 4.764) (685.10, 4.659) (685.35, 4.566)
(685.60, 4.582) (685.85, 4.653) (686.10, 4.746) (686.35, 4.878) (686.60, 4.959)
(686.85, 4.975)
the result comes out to 1.04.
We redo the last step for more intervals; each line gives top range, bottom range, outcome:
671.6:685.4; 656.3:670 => 1.02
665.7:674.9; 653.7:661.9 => 1.05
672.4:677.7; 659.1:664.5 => 1.02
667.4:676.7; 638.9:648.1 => 1.05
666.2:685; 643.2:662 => 1.04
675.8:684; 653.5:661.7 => 1.05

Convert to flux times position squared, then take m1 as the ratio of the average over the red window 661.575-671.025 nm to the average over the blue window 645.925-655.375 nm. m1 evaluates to 1.03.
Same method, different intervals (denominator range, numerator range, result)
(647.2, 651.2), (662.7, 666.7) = 1.04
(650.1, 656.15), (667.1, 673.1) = 1.05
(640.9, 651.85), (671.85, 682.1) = 1.05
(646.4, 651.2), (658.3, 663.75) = 1.02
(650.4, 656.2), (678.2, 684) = 1.06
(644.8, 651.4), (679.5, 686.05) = 1.04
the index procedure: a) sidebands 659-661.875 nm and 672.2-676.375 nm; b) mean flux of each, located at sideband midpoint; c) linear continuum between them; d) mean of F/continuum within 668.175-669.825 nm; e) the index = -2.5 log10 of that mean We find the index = 0.01 mag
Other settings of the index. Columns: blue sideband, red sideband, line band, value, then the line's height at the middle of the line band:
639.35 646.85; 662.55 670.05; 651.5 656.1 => 0.021 mag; 5.04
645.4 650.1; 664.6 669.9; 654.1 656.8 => 0.092 mag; 5.05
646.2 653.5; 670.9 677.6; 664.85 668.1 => -0.014 mag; 4.94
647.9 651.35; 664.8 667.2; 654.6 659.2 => 0.056 mag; 5.02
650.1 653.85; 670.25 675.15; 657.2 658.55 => 0.018 mag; 4.98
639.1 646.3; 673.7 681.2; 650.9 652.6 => 0.016 mag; 5.02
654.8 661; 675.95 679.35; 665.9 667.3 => -0.032 mag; 4.81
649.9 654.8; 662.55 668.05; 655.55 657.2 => 0.136 mag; 5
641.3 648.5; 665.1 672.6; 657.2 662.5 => 0.006 mag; 5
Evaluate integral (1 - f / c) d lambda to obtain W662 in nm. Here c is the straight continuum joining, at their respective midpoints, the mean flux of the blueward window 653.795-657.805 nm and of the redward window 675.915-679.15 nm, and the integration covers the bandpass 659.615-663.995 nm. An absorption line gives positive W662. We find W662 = -0.20 nm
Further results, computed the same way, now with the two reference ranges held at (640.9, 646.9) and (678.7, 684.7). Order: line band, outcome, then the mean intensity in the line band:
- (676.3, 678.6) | 0.01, 4.78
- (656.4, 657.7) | 0.08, 4.7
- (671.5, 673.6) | -0.05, 4.98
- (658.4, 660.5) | -0.03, 5.04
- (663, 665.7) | -0.04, 5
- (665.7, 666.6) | -0.01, 4.95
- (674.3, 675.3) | 0.01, 4.79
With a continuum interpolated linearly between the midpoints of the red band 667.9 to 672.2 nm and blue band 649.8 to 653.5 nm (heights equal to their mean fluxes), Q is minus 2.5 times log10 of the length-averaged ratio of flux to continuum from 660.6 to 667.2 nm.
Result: -0.01 mag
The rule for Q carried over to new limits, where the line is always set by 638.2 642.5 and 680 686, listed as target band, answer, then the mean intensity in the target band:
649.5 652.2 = 0.01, 4.96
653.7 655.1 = 0.00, 4.97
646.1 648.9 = -0.02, 5.14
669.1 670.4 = -0.01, 4.89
